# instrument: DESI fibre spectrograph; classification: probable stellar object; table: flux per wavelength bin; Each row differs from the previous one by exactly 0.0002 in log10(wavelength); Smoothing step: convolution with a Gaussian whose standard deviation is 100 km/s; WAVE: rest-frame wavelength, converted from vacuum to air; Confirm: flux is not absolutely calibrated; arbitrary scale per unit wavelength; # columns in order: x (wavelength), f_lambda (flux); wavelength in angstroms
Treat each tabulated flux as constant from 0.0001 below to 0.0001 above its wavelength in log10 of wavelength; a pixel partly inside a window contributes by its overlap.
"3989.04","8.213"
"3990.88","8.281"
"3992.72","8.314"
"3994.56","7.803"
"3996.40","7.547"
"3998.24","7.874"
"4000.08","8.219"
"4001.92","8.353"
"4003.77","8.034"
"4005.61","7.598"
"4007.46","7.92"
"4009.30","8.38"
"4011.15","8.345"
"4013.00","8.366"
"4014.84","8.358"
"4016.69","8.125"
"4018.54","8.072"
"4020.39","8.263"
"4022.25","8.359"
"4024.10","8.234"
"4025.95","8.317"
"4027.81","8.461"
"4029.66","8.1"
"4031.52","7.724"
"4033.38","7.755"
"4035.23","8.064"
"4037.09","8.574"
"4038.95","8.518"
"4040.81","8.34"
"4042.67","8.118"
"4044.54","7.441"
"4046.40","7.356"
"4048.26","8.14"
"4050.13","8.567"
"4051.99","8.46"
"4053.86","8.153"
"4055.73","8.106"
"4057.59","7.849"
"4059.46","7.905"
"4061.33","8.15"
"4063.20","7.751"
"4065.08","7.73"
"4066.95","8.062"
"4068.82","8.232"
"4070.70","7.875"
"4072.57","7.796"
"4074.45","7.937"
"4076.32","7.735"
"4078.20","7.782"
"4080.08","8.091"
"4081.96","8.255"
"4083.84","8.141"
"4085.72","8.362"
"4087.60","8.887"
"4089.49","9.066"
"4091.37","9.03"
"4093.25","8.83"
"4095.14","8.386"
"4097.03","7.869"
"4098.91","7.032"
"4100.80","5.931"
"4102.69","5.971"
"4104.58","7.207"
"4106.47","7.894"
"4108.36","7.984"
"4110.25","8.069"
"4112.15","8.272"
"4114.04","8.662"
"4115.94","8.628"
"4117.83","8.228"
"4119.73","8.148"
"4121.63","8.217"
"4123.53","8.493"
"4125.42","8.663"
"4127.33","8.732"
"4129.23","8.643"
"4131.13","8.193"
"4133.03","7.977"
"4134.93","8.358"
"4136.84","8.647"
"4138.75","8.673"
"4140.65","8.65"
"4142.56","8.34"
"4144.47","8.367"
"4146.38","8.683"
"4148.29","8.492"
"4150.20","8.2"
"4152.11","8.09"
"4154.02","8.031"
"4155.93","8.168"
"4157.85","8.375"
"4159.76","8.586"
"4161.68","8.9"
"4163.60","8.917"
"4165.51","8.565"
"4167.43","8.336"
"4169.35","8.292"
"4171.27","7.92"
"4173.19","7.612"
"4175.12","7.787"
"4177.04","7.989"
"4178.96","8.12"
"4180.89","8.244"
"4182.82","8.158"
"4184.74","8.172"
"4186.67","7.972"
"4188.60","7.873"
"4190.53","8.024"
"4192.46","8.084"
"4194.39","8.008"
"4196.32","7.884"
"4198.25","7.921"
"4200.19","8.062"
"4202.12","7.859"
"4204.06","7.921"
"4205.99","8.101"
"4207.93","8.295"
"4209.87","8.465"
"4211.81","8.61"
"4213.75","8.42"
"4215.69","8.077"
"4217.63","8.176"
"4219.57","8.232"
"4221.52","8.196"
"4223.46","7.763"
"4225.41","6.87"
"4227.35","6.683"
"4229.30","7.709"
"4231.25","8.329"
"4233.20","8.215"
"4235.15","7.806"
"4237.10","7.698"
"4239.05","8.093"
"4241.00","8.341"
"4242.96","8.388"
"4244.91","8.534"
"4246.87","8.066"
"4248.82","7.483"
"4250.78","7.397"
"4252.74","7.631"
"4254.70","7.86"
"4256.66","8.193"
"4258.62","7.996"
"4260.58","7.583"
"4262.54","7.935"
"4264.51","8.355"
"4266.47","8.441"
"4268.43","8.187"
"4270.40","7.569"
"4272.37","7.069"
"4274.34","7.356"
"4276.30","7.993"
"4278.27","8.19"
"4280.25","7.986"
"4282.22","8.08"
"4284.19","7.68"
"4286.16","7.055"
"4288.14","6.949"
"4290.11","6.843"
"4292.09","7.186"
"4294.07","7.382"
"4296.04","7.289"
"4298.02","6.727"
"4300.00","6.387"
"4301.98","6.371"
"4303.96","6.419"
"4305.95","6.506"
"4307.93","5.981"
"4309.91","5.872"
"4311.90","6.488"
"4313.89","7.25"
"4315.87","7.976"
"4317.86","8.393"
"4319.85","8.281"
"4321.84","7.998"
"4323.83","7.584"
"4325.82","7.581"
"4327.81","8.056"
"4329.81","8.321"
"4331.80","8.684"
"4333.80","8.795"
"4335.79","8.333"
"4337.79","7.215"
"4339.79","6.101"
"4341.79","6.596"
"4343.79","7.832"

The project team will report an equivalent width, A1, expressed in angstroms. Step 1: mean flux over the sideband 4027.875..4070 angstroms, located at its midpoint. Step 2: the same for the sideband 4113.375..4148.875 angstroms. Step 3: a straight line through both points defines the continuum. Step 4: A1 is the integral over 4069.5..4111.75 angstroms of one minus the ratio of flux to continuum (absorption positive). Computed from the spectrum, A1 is 1.7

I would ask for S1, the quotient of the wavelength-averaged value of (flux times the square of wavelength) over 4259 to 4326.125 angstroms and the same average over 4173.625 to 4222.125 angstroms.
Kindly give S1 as 0.95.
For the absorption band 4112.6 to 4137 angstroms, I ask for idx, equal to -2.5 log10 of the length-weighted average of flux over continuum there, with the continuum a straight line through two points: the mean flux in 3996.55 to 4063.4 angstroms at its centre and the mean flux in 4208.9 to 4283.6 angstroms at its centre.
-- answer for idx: -0.05 mag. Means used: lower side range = 8.12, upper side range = 7.94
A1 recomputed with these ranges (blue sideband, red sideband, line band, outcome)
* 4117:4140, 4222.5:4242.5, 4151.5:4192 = -0.2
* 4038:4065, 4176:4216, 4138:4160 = -0.8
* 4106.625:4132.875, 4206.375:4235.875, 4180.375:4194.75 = 0.1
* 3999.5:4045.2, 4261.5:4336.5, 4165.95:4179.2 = -0.4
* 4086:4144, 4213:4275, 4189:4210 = -0.1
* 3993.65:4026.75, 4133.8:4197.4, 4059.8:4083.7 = 0.6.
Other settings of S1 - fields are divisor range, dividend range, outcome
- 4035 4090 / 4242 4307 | 1.03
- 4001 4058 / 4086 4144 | 1.05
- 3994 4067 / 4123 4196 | 1.09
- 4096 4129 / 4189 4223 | 1.08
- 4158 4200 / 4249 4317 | 0.95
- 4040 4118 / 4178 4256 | 1.07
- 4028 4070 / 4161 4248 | 1.08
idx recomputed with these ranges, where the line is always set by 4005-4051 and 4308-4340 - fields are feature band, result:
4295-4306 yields 0.164 mag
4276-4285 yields -0.034 mag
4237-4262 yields -0.022 mag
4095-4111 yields 0.100 mag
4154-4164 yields -0.076 mag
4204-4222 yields -0.056 mag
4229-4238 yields -0.021 mag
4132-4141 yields -0.063 mag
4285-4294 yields 0.099 mag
